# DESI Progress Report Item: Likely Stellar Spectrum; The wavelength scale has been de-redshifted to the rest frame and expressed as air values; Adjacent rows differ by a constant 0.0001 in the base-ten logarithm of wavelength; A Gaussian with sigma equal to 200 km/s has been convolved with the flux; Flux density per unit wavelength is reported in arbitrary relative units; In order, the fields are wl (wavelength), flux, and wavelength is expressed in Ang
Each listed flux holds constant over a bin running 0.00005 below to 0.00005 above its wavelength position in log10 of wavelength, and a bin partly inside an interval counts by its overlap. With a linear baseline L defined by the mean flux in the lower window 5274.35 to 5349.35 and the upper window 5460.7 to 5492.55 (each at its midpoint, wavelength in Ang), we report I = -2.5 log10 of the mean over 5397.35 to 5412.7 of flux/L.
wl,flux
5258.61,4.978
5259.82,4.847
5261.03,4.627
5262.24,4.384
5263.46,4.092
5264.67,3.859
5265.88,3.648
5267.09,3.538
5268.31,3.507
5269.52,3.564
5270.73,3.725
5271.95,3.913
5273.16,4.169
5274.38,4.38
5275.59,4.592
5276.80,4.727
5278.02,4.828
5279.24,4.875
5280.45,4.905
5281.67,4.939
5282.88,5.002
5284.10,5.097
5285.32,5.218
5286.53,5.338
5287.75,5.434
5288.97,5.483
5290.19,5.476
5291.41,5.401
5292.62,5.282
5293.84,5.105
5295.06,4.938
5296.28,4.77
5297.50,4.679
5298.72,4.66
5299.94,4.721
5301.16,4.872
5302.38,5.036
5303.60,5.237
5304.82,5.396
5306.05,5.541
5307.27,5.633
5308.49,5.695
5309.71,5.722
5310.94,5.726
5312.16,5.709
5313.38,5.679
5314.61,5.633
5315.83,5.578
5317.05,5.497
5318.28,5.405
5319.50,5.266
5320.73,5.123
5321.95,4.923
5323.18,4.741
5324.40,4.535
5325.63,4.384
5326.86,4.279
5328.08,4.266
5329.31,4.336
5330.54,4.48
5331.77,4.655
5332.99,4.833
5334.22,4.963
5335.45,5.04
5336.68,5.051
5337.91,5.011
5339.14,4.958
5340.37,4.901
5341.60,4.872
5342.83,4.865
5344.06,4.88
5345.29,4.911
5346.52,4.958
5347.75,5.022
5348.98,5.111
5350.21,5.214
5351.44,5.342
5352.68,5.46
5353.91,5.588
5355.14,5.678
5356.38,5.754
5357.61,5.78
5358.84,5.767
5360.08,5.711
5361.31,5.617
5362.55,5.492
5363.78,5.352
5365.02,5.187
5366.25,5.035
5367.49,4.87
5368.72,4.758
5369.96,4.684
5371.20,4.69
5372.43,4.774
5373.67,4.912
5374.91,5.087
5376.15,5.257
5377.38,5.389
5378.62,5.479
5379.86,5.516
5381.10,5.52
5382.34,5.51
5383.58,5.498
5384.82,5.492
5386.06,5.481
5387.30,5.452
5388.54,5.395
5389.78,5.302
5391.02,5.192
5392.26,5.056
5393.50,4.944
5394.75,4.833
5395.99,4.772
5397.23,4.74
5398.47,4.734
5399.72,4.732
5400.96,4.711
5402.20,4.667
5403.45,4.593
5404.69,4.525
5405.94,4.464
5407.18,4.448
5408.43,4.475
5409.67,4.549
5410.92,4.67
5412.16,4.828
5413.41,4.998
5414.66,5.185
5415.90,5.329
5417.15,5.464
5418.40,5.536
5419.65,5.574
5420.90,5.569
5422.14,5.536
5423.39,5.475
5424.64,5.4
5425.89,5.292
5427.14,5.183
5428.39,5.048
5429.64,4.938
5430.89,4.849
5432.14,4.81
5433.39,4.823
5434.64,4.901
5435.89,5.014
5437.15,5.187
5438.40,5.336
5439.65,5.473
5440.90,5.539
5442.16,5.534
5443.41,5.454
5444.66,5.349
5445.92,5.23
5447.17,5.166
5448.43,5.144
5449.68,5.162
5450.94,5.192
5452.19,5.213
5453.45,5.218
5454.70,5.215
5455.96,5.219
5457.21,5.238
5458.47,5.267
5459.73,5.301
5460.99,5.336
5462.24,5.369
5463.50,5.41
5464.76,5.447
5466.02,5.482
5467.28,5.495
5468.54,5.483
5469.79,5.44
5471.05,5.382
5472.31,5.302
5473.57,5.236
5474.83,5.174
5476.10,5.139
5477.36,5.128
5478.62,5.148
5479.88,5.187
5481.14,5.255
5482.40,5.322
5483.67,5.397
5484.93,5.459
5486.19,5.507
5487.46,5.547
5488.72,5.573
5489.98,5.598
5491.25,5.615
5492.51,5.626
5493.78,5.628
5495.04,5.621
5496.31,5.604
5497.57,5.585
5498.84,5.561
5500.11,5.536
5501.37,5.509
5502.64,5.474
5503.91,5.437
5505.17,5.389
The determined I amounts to 0.14 mag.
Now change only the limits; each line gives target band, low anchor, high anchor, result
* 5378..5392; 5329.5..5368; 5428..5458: -0.053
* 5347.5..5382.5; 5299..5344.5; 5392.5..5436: -0.059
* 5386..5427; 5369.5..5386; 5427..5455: 0.038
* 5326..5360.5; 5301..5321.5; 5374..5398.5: 0.066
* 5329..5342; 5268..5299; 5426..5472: 0.021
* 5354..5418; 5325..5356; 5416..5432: 0.004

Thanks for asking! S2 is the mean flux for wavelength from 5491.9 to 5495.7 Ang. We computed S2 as 5.62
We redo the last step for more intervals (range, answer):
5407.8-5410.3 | 4.51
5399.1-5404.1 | 4.68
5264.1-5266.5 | 3.76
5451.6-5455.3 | 5.22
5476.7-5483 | 5.21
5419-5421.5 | 5.56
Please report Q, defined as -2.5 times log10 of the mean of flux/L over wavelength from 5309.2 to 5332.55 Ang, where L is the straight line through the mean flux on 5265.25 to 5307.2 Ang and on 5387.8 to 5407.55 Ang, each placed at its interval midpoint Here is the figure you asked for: -0.06 mag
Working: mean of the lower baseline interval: 4.78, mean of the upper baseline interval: 4.83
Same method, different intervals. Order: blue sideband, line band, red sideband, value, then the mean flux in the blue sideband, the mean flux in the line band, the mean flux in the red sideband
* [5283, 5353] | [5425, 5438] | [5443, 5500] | 0.06 mag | 5.09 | 5.02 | 5.37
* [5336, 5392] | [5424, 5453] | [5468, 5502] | 0.04 mag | 5.24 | 5.18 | 5.43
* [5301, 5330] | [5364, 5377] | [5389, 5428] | 0.03 mag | 5.18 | 4.95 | 5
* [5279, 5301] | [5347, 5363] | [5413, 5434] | -0.07 mag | 5.07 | 5.5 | 5.24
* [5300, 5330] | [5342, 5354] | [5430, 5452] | 0.01 mag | 5.16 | 5.11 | 5.18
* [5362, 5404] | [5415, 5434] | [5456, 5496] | -0.01 mag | 5.09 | 5.26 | 5.39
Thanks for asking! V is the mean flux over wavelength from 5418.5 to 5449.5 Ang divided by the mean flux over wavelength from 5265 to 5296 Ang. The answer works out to 1.12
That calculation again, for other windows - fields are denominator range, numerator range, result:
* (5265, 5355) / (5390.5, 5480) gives 1.04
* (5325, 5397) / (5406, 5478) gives 1.02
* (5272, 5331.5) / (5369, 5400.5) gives 1.02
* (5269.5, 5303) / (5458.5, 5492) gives 1.11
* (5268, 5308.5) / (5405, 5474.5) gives 1.06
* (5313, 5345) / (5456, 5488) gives 1.08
